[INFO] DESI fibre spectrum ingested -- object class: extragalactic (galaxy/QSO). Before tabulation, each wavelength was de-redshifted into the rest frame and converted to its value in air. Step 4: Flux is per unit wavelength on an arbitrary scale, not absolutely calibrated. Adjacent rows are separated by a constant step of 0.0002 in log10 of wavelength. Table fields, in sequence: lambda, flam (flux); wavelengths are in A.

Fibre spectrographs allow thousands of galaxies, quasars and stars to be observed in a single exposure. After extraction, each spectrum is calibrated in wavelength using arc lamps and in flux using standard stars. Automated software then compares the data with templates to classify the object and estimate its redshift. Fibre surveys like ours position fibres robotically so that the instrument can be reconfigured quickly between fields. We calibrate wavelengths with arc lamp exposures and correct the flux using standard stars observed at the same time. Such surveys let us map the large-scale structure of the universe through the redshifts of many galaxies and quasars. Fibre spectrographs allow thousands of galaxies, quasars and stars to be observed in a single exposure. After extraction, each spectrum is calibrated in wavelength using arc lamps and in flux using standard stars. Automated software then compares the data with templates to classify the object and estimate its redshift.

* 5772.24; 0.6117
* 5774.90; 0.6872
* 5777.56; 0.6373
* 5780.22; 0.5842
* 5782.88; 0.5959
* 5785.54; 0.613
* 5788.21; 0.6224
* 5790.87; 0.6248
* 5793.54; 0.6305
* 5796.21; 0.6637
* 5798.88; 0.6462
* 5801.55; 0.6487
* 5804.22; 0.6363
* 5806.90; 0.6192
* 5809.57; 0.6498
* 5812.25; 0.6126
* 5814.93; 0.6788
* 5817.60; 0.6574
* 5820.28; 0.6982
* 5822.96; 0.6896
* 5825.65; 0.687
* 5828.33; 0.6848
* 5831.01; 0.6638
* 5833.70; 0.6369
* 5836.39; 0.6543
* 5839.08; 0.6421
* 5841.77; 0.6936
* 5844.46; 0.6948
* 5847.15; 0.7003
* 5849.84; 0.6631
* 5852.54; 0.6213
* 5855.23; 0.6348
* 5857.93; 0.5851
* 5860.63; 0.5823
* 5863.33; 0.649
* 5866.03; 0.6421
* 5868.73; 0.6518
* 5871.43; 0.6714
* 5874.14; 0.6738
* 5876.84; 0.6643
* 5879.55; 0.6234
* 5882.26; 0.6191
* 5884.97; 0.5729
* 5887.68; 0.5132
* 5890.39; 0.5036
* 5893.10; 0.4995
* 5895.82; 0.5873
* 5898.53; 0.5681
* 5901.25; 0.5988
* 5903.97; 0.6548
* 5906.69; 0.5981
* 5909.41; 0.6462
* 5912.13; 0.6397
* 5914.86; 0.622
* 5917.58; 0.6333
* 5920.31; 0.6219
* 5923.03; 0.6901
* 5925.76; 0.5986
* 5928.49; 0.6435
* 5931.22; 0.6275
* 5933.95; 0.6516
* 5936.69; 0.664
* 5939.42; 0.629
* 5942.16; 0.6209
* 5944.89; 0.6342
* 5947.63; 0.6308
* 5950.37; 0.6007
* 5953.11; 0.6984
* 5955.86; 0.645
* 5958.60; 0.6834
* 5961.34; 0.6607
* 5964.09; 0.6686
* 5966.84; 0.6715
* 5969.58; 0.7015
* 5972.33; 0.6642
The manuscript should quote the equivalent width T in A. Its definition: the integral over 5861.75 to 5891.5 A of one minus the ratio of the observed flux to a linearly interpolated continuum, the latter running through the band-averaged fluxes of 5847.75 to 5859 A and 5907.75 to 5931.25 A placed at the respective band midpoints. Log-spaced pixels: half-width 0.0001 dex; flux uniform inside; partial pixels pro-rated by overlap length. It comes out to 0.75 A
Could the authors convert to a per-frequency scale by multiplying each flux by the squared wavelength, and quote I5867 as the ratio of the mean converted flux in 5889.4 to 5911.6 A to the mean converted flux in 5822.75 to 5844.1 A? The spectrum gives 0.90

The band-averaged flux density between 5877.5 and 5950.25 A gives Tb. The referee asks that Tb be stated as 0.612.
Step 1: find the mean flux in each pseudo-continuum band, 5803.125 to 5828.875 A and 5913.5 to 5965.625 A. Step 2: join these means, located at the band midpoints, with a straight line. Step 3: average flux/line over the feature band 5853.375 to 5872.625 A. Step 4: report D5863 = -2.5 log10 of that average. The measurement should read 0.04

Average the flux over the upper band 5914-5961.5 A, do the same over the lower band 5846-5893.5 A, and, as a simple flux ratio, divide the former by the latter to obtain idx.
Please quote 1.04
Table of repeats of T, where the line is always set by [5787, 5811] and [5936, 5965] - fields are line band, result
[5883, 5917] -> 3.1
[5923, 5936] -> 0.2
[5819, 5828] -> -0.7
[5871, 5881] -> -0.2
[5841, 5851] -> -0.7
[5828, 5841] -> -0.3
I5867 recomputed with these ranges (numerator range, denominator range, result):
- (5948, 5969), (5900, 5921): 1.07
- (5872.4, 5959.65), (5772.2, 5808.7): 1.03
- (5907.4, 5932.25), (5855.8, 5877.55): 1.01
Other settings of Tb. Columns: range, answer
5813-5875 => 0.658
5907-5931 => 0.635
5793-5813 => 0.639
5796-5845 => 0.66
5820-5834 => 0.678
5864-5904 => 0.602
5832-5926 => 0.625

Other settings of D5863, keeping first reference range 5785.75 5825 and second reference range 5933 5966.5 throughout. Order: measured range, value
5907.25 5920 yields 0.03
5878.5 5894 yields 0.17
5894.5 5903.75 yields 0.10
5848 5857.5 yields 0.02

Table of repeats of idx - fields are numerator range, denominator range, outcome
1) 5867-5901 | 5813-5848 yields 0.88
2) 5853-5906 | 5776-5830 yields 0.94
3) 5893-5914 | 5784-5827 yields 0.93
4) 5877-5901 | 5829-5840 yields 0.87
